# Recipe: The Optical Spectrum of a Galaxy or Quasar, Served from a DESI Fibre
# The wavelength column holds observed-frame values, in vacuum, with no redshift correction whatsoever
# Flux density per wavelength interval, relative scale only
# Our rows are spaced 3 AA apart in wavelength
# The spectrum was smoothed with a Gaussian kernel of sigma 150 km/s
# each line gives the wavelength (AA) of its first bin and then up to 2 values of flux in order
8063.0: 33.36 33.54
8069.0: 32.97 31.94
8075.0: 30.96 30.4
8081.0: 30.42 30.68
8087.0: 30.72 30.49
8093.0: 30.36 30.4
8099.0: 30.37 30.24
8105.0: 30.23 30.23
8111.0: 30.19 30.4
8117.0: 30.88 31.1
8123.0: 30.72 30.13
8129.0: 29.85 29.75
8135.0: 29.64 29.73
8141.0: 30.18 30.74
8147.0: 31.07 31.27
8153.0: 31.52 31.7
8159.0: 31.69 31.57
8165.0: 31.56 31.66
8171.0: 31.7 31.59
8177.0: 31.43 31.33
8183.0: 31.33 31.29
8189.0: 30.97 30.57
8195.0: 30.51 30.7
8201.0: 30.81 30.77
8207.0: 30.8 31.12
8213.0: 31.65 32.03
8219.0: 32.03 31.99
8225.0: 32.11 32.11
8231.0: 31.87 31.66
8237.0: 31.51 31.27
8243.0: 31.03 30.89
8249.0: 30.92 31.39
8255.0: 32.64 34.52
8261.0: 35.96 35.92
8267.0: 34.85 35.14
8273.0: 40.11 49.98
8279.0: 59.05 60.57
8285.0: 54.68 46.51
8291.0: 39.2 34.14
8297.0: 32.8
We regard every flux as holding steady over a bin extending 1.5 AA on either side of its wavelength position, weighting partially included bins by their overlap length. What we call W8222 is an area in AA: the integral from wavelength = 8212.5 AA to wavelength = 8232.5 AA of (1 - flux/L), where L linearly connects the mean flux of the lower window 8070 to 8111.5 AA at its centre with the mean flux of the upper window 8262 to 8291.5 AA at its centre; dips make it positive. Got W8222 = 4.5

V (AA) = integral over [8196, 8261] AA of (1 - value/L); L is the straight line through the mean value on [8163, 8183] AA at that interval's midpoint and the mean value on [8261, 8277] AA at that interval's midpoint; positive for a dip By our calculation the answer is 7.1 AA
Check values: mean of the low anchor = 31.5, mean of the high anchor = 38.6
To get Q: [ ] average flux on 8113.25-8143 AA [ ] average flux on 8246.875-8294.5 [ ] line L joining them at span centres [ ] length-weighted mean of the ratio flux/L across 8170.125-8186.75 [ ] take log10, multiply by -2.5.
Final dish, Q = 0.086 mag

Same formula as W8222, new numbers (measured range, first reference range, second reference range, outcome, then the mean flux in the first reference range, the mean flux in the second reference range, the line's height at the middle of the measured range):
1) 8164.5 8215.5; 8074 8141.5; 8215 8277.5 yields 1.9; 30.3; 33.8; 32.4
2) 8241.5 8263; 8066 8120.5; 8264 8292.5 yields 5.6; 30.8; 46.1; 44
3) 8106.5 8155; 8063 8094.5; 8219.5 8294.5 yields 3.9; 31.3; 37.6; 33.2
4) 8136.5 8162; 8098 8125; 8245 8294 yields 1.5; 30.5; 40.7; 32.9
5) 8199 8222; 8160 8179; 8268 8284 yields 4.1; 31.6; 48.7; 38.2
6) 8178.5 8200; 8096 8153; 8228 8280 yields 1.3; 30.4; 35.5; 32.9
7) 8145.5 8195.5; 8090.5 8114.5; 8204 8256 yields -0.6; 30.3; 31.6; 31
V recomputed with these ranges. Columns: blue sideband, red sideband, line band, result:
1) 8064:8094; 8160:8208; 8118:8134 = 0.5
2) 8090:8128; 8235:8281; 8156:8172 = 0.5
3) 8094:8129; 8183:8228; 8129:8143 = 0.4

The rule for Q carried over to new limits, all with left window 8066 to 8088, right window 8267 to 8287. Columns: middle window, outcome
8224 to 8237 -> 0.37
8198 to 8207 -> 0.34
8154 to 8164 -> 0.21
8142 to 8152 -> 0.20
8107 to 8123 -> 0.13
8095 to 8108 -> 0.11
